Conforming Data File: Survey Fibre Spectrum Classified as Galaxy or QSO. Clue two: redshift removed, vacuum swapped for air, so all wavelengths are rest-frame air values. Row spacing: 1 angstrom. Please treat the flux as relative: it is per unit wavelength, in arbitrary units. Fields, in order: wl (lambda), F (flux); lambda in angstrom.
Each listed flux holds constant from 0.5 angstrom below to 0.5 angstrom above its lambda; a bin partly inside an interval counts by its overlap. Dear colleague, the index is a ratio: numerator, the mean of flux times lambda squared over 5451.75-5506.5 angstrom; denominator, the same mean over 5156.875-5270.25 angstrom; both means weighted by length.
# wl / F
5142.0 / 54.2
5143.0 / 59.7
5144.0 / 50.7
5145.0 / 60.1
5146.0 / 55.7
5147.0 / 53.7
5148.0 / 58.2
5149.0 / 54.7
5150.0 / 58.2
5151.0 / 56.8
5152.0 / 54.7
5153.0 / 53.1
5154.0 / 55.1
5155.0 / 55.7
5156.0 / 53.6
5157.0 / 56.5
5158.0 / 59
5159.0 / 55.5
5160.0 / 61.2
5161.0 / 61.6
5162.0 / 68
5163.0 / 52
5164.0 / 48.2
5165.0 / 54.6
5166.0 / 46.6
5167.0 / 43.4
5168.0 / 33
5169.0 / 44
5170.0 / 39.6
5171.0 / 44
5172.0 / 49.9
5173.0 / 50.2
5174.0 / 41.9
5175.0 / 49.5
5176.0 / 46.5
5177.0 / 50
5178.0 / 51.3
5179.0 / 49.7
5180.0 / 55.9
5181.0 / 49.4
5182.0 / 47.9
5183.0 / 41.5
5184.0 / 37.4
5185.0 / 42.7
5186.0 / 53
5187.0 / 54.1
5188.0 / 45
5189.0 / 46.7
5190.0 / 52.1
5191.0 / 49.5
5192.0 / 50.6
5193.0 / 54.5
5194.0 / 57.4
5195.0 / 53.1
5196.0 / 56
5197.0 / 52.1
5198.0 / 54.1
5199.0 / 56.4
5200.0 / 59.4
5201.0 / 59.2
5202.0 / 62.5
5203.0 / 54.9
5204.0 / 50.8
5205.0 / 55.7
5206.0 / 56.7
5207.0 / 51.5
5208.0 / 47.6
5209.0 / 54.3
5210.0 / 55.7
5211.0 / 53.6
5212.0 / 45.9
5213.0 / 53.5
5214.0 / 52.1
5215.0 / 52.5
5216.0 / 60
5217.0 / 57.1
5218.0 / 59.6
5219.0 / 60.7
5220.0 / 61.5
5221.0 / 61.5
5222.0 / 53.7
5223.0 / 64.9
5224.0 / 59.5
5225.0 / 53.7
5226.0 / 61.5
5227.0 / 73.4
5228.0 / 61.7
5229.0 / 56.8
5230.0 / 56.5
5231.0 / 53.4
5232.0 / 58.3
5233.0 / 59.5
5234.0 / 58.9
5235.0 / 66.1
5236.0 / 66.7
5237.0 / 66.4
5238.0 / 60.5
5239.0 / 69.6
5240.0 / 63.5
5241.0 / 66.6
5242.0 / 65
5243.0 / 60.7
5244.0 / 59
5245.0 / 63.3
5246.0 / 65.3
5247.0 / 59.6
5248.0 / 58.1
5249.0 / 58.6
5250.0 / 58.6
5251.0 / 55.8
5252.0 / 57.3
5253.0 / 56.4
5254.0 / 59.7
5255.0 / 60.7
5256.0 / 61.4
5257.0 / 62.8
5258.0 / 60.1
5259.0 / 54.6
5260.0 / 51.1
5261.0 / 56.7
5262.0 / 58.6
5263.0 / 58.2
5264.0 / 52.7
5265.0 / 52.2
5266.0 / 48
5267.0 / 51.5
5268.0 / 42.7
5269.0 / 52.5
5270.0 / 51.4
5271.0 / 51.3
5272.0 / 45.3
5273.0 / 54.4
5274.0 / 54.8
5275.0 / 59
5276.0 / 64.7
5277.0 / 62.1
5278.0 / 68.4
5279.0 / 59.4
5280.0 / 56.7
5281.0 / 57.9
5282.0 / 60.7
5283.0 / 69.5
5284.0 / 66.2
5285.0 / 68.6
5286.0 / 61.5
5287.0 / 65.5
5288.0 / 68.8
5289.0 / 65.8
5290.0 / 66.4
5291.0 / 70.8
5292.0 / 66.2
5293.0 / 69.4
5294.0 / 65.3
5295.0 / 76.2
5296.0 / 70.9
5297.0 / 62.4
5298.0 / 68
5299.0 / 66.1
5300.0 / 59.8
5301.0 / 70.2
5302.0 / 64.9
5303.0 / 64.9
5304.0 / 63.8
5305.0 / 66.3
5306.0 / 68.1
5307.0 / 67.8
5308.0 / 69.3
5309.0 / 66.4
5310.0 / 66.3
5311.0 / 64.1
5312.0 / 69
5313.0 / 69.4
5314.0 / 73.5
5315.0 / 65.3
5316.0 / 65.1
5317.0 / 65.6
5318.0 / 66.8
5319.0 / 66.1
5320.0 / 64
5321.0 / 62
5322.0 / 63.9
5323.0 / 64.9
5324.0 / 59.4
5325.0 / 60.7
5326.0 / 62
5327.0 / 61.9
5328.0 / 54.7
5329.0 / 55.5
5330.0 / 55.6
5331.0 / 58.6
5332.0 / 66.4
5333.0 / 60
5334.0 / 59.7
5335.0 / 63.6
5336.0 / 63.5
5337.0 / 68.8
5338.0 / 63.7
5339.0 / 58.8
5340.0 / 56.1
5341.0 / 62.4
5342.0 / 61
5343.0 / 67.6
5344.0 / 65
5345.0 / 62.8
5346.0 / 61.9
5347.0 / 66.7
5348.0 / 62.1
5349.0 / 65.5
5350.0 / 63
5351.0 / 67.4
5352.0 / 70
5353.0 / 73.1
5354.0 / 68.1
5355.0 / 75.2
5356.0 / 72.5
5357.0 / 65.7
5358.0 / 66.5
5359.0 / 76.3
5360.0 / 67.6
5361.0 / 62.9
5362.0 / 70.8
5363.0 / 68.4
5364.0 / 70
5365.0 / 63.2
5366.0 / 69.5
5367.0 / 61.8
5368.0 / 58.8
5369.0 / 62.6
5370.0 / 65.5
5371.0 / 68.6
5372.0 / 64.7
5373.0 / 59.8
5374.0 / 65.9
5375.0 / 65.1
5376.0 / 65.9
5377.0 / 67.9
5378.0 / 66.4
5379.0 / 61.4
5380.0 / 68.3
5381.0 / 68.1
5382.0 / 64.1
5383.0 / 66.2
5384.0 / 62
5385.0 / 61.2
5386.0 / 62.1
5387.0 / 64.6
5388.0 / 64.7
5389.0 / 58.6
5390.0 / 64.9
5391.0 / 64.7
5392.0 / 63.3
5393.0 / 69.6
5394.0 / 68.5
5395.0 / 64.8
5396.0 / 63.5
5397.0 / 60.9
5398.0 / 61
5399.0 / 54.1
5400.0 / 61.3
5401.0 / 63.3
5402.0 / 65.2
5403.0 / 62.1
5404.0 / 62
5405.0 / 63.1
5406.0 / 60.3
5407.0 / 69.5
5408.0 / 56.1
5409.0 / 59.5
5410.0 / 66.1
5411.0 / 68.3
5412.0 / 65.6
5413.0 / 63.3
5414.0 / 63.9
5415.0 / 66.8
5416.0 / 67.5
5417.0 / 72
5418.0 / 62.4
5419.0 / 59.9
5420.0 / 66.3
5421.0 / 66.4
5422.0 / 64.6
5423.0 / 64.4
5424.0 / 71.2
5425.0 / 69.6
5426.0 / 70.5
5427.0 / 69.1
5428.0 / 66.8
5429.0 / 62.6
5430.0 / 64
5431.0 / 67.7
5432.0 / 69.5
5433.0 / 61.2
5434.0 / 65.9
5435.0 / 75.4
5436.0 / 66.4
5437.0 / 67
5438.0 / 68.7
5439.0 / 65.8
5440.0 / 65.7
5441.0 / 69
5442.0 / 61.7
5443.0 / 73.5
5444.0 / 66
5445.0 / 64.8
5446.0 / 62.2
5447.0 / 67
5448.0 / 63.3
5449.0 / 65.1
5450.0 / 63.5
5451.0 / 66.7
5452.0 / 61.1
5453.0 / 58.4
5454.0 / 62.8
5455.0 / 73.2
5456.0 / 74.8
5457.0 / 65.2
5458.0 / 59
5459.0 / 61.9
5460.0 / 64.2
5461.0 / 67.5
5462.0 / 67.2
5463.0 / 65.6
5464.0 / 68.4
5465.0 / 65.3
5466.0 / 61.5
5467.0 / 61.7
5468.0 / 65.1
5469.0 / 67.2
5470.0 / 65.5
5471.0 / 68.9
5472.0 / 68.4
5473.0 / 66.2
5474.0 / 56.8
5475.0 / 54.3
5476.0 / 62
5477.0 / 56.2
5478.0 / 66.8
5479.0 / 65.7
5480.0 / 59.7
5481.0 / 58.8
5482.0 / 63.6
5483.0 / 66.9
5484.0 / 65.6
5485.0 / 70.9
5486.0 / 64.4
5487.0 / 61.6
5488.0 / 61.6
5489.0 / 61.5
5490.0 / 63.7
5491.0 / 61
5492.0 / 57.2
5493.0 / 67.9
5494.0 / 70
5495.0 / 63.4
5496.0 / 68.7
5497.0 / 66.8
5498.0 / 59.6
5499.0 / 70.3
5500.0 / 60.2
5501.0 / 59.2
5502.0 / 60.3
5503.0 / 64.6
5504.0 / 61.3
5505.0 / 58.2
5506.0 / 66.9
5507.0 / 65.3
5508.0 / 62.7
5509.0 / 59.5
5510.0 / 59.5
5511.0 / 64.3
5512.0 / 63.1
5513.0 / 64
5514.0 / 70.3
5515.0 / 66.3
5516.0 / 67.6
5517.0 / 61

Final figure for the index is 1.28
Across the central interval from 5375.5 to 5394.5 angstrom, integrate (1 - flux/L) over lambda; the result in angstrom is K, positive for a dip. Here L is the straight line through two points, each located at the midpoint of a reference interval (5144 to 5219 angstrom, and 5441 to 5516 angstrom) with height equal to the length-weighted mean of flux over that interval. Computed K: -1.4 angstrom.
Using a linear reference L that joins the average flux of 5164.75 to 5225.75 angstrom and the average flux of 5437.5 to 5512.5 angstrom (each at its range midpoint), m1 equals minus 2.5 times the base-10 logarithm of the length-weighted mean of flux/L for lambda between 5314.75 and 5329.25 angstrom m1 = -0.094 mag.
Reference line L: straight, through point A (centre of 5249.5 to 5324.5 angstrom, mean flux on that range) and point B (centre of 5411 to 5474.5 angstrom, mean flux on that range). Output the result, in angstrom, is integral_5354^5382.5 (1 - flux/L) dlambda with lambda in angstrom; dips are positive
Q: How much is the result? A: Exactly -1.14 angstrom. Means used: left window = 62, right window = 65.9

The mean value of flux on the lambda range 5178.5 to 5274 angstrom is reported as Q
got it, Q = 56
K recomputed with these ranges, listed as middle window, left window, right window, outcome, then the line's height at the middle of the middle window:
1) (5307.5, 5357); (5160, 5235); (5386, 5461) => -3.4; 60.3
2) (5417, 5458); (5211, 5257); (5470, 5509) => -2.4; 62.6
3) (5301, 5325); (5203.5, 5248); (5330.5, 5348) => -1.6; 61.9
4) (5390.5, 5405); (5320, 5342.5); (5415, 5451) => 0.3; 64.6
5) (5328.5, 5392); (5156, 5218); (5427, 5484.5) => -4.7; 60.3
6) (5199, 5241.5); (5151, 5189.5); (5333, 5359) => -3.1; 54.5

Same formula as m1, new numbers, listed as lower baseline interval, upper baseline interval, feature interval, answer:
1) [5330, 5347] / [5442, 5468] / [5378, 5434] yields -0.01 mag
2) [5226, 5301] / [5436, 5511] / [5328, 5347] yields 0.01 mag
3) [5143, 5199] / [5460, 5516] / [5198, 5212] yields -0.04 mag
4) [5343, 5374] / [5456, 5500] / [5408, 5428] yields -0.01 mag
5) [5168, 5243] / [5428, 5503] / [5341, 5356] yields -0.11 mag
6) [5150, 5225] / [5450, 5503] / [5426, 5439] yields -0.08 mag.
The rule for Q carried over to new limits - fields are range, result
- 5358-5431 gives 64.9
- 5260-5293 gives 59.1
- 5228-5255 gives 60.8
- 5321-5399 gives 64.3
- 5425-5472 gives 66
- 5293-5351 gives 64.3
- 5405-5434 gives 65.5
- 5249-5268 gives 56.2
